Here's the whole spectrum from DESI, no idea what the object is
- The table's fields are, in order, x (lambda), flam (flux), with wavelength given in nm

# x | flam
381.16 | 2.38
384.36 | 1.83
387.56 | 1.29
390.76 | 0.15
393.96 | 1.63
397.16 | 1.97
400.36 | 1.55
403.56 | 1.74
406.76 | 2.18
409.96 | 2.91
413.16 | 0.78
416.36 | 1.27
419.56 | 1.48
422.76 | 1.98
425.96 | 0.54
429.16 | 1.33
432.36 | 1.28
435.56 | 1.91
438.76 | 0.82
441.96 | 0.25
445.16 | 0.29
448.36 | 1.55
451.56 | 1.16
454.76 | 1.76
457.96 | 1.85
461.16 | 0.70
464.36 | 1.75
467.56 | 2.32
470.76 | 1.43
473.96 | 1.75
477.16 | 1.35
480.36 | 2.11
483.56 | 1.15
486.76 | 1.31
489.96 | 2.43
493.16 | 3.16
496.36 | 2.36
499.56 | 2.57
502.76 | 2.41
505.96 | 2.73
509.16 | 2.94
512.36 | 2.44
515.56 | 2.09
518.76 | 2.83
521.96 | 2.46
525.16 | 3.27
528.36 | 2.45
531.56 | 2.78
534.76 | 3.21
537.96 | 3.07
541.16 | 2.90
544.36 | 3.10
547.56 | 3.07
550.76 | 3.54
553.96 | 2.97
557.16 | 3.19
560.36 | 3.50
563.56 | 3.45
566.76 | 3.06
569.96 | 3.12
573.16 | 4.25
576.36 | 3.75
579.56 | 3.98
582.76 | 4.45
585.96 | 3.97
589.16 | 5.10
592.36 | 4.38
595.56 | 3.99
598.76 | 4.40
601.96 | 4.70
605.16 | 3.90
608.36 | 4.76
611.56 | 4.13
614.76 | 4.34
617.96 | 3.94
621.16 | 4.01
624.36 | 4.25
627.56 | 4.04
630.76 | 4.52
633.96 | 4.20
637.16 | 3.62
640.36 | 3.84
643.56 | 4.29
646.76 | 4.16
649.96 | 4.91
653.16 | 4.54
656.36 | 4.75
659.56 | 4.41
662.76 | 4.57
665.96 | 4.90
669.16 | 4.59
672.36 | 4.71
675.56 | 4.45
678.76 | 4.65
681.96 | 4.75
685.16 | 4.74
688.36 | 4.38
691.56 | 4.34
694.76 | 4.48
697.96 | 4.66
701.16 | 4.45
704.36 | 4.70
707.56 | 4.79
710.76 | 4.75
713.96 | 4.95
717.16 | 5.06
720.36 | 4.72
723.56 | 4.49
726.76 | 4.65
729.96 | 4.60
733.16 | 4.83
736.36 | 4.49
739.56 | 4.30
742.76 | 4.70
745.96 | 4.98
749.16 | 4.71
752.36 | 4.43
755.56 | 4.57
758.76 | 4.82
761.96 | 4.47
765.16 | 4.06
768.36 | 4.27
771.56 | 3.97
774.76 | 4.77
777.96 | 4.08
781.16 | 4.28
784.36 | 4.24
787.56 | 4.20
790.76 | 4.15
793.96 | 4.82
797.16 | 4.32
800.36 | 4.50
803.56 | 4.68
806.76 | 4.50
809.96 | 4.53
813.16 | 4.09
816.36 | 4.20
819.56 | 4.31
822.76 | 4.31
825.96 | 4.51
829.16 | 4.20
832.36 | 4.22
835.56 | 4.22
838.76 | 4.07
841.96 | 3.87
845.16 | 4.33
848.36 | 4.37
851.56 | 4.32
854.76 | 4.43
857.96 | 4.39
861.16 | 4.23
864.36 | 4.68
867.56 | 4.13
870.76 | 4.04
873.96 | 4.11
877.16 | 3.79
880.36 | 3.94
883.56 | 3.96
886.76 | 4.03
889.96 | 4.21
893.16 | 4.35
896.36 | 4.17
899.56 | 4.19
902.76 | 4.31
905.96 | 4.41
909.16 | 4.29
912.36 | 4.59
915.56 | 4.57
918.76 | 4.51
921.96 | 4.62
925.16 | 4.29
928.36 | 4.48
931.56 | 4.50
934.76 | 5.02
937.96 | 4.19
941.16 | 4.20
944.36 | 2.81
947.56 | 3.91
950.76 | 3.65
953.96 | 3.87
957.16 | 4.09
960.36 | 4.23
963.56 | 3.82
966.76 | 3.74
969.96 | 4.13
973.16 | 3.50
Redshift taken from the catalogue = 0.23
